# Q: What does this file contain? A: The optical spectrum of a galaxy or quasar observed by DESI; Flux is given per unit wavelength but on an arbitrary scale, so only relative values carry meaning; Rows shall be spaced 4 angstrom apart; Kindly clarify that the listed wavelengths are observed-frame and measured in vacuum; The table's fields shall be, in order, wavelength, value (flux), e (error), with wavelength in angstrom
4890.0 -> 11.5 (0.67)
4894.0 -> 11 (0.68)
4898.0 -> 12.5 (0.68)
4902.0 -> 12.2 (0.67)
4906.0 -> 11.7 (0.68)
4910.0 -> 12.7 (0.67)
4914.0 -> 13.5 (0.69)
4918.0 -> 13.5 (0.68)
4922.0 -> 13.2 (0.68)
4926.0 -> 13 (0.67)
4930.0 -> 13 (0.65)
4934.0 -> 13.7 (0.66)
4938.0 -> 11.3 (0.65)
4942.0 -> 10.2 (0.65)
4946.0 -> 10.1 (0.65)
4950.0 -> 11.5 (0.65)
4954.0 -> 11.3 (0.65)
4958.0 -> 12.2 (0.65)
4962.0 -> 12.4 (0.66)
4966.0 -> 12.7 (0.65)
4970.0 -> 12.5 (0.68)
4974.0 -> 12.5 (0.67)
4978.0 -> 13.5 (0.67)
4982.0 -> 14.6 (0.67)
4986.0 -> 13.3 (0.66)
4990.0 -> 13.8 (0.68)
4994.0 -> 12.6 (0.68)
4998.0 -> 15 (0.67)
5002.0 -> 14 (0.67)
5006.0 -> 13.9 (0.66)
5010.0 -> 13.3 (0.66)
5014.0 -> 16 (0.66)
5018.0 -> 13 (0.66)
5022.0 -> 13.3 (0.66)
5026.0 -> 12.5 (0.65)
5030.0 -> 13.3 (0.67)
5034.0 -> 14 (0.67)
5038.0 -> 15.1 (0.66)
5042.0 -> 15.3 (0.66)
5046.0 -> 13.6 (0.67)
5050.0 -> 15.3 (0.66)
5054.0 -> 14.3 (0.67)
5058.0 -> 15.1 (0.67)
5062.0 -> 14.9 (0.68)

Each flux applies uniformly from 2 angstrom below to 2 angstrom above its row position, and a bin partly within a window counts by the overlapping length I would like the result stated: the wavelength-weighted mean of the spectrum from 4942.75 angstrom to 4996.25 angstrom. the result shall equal 12.5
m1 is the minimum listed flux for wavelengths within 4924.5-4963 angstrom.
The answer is 10.1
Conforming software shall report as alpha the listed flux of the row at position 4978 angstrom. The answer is 13.5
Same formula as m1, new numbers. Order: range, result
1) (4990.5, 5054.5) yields 12.5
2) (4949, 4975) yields 11.3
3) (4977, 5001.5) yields 12.6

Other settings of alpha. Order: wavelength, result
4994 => 12.6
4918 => 13.5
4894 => 11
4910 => 12.7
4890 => 11.5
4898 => 12.5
